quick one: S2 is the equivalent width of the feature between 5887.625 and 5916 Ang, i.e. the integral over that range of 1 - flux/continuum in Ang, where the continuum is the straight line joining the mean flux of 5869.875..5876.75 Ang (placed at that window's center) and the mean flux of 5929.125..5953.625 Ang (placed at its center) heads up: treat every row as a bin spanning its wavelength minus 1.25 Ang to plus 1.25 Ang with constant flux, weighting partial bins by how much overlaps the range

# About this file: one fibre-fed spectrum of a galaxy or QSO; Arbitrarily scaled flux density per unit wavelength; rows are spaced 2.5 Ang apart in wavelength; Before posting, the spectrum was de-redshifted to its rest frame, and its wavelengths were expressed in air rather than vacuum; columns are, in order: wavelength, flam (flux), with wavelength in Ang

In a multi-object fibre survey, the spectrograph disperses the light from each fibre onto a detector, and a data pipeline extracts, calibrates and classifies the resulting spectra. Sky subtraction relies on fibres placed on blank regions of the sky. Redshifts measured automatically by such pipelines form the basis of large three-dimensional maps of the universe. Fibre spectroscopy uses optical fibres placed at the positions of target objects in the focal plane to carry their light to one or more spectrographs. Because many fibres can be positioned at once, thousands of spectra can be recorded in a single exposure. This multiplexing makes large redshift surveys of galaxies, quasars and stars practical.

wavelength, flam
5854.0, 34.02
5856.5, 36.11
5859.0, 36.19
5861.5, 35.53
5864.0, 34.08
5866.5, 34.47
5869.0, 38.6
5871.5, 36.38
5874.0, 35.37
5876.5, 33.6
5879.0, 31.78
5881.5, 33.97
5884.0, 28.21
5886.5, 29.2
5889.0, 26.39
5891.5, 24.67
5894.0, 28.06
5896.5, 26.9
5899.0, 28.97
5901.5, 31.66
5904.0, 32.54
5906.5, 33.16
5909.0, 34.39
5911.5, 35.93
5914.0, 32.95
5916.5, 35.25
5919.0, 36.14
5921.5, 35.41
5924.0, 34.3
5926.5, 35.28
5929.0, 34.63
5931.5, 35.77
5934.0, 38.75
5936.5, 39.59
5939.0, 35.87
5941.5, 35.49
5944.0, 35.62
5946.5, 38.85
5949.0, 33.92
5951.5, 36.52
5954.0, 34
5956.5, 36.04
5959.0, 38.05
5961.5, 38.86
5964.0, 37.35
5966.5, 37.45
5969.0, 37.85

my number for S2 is 4.2 Ang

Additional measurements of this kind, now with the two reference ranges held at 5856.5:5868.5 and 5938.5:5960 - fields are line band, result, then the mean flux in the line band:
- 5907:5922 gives 0.4 Ang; 34.9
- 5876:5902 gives 4.7 Ang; 29.2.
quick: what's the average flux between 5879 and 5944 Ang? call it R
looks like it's 33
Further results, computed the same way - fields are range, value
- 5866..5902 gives 31.1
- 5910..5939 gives 35.8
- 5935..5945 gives 36.7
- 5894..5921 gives 32.6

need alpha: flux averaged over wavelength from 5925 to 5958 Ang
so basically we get 36.2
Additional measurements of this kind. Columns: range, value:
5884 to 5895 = 27.2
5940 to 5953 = 36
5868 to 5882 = 34.9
